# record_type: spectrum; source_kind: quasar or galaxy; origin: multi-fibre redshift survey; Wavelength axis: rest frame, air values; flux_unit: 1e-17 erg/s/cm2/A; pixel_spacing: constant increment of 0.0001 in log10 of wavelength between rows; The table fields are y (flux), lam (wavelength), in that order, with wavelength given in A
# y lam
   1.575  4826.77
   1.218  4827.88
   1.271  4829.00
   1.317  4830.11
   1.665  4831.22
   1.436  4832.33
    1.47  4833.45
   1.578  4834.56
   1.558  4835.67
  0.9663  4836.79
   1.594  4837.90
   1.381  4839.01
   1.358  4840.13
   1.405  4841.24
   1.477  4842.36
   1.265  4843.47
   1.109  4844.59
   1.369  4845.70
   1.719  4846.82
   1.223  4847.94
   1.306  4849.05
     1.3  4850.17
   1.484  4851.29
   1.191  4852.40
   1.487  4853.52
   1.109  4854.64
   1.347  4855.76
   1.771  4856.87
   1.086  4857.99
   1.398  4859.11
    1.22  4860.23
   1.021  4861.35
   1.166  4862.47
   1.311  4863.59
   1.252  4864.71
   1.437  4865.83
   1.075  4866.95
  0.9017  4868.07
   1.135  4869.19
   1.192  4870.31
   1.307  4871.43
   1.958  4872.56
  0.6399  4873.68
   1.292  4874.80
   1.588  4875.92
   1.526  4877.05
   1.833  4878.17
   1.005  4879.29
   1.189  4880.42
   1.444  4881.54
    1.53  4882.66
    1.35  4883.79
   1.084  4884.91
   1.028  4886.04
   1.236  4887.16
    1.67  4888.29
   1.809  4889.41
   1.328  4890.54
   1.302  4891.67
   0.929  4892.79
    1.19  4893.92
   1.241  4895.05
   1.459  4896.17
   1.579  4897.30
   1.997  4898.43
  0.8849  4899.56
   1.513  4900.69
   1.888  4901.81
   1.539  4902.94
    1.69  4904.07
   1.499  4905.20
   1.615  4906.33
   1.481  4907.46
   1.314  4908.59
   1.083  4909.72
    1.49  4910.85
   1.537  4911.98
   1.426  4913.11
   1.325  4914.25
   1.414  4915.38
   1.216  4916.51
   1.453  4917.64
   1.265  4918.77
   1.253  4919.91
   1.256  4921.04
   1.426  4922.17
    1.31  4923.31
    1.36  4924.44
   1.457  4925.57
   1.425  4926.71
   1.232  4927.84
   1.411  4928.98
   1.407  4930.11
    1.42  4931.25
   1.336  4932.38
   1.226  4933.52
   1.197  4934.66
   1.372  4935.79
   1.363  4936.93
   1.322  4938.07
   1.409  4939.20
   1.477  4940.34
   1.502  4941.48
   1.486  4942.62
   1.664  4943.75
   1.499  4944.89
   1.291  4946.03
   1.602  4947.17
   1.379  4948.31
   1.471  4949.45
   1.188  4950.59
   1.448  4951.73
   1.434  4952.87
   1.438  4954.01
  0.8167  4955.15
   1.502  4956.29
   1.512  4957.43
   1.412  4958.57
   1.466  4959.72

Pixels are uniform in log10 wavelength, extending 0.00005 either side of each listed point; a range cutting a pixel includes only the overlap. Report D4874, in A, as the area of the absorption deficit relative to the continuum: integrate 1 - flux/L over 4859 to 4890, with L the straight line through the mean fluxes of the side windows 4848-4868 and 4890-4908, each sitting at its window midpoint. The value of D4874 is 1.0 A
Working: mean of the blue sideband 1.28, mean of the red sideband 1.45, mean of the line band 1.31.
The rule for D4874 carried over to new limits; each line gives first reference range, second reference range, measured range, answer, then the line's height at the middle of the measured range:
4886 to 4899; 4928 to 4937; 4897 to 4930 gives -1.2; 1.37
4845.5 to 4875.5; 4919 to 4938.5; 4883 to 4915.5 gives -2.4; 1.32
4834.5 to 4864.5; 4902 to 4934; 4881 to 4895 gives 0.5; 1.37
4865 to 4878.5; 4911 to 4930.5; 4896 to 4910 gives -1.7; 1.35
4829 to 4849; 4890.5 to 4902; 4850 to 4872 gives 2.1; 1.39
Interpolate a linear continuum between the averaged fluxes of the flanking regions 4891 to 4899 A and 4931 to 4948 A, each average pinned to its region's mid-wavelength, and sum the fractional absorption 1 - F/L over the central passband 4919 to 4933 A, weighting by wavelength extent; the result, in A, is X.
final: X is 0.5 A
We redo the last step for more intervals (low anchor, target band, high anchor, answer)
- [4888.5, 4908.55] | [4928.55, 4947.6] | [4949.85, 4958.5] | -0.4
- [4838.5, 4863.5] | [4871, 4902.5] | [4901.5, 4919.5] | 0.2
